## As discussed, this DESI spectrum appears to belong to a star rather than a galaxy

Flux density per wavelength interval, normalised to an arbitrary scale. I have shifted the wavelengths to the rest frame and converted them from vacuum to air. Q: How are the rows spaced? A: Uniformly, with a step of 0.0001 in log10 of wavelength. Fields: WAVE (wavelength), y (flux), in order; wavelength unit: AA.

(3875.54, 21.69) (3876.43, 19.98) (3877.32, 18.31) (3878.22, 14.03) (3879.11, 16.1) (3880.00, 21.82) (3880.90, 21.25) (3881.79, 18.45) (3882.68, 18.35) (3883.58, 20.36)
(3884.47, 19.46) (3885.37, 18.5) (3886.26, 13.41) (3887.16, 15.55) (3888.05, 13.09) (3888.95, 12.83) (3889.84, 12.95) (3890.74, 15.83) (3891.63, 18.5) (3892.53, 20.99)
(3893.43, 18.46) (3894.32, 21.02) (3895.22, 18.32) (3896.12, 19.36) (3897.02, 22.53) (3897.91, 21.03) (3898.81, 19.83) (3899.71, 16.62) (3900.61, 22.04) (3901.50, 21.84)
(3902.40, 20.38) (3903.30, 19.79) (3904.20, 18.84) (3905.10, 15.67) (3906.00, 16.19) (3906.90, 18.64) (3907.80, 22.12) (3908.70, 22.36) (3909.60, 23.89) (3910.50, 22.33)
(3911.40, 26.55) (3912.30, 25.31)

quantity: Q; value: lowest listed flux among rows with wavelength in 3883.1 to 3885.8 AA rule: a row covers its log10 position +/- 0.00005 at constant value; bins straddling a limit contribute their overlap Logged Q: 18.5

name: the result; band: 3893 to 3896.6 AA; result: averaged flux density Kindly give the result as 19.3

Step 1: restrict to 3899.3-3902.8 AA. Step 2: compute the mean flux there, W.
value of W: 20.3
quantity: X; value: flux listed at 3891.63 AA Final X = 18.5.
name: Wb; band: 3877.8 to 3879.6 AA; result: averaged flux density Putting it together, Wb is 15.3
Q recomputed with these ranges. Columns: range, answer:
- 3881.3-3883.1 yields 18.35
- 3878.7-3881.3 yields 16.1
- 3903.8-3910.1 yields 15.67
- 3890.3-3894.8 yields 15.83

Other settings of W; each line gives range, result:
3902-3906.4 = 18.2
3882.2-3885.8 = 19.1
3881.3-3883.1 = 18.6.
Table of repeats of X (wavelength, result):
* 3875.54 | 21.69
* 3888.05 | 13.09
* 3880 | 21.82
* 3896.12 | 19.36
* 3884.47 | 19.46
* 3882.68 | 18.35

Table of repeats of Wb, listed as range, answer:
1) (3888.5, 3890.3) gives 12.9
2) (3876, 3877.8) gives 19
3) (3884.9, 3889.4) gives 14.7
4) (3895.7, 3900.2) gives 19.9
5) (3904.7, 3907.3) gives 16.8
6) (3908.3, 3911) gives 22.9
